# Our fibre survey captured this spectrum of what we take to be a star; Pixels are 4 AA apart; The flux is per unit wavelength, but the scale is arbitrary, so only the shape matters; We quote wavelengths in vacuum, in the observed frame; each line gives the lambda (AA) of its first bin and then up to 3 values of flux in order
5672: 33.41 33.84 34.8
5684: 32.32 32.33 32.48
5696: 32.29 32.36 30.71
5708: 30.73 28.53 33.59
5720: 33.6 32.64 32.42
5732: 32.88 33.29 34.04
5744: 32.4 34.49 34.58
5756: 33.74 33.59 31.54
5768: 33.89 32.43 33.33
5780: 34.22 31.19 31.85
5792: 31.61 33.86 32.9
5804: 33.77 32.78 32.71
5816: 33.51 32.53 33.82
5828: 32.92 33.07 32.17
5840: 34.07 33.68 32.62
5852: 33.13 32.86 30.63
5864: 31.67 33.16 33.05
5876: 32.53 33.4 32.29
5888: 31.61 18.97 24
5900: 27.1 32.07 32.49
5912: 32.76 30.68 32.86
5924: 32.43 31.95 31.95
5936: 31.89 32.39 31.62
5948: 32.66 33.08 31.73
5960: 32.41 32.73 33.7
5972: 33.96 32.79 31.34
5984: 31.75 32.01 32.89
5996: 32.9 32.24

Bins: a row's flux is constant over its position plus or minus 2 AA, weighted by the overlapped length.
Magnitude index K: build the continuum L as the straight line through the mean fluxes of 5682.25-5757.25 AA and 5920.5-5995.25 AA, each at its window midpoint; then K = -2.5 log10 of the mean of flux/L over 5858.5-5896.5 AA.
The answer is 0.07 mag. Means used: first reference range 32.6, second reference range 32.4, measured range 30.4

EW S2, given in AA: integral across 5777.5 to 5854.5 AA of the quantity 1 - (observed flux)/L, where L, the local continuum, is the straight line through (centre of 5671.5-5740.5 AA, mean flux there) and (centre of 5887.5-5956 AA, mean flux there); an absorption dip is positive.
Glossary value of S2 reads -3.5 AA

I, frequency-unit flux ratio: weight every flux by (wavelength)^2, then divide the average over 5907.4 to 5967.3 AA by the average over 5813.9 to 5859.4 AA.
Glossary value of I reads 1.01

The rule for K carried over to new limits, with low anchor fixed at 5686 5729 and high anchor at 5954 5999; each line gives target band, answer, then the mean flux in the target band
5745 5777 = -0.04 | 33.4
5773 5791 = -0.02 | 32.6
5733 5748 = -0.04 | 33.4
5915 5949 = 0.01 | 32.1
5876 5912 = 0.10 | 29.4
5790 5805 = -0.03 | 33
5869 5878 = -0.02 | 32.8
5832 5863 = -0.02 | 32.7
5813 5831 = -0.03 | 33.2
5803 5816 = -0.03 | 33.1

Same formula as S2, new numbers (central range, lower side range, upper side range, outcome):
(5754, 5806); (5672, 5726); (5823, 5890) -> -0.58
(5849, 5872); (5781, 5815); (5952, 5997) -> 0.18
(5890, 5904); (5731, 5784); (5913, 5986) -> 3.44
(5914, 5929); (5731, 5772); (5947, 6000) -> 0.37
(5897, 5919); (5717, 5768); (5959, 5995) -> 1.37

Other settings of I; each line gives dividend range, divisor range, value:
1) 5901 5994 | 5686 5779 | 1.06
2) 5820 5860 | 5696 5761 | 1.05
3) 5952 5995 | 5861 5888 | 1.04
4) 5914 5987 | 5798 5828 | 1.02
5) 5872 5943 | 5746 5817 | 0.97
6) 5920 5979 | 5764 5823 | 1.04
